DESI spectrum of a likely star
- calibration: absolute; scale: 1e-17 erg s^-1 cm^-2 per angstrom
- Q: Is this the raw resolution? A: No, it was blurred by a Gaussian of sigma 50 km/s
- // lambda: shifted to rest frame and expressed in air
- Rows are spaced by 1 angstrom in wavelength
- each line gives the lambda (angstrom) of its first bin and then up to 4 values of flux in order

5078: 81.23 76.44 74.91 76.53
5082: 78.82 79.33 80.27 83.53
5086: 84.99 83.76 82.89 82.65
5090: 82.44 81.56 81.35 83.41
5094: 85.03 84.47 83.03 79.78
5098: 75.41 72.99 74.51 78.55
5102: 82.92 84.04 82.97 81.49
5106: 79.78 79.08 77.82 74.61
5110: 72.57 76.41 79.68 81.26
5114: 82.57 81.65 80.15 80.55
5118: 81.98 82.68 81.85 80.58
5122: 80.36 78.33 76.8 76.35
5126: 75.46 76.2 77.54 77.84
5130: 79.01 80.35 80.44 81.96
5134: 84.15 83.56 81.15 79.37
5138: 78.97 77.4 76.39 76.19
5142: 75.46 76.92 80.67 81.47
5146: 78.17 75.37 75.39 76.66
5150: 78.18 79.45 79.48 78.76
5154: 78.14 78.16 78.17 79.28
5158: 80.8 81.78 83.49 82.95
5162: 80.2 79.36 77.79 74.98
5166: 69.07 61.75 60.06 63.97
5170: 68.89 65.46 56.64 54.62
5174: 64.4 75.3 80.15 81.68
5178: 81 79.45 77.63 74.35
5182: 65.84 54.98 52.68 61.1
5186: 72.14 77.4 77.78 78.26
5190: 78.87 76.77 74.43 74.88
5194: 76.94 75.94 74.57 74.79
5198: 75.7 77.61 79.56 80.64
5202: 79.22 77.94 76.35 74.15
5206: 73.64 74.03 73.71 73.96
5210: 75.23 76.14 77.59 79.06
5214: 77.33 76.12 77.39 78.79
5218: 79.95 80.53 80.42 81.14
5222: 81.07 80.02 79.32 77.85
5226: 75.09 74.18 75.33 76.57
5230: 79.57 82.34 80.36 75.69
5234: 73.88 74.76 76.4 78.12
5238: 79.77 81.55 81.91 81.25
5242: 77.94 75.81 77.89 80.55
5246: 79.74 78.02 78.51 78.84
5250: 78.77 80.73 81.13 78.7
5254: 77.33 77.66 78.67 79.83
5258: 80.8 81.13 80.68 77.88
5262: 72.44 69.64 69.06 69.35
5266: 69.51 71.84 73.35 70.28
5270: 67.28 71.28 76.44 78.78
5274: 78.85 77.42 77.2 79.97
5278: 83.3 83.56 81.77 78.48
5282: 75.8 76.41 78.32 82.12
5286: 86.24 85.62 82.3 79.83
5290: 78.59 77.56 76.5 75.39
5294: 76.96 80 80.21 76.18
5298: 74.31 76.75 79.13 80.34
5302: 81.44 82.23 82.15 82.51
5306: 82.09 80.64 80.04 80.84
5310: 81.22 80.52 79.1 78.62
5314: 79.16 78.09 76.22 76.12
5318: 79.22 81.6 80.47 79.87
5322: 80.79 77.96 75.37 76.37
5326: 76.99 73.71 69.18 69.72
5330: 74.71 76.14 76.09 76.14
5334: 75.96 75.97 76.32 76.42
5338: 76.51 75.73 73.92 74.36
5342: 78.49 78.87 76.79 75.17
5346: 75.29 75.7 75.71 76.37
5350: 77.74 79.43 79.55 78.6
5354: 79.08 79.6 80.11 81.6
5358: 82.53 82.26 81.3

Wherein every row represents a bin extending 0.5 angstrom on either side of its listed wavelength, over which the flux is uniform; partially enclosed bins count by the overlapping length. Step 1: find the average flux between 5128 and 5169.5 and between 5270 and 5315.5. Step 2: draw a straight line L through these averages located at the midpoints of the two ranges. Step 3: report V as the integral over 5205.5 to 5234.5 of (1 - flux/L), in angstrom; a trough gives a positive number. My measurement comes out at 0.37 angstrom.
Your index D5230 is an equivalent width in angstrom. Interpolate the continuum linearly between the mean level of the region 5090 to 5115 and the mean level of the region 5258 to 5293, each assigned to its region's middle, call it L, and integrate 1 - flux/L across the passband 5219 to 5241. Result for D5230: -0.2 angstrom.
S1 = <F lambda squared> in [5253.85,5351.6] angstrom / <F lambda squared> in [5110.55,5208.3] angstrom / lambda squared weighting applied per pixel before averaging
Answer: 1.1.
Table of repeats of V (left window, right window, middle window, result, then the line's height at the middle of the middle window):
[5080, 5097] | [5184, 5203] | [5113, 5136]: -0.1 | 79.6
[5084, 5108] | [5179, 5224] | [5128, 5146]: -0.1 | 79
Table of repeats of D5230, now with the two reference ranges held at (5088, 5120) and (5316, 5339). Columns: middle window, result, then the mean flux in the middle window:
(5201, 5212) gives 0.39 angstrom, 75.8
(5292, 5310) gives -0.60 angstrom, 79.4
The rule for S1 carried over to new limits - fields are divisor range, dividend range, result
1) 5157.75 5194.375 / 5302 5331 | 1.14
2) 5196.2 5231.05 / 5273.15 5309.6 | 1.06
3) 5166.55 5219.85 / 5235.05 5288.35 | 1.09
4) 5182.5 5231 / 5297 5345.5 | 1.07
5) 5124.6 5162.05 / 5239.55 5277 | 1.01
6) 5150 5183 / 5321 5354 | 1.10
